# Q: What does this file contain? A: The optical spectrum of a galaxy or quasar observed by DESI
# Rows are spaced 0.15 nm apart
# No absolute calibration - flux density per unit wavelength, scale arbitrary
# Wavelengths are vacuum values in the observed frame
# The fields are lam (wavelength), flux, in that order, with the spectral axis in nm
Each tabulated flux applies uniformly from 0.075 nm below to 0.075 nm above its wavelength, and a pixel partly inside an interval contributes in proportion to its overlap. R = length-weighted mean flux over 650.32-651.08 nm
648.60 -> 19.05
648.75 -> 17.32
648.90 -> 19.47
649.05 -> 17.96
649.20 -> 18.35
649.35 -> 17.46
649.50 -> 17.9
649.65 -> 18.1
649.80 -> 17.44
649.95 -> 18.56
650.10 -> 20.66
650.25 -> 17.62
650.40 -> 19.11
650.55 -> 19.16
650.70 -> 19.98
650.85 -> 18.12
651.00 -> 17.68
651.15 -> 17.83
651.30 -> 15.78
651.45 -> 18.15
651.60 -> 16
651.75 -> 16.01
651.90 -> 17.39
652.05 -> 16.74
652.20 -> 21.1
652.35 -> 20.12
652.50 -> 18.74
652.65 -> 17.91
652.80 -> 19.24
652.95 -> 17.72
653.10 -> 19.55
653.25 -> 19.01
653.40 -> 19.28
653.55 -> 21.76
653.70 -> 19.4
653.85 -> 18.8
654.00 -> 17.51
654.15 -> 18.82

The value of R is 18.8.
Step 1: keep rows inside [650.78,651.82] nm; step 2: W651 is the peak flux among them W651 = 18.15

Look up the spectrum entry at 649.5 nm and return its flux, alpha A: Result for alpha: 17.9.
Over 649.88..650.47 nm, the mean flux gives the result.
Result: 19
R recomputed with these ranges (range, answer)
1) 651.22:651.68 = 16.6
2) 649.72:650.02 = 18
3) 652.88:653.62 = 19.5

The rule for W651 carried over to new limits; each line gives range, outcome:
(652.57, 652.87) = 19.24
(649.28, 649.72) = 18.1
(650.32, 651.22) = 19.98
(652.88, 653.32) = 19.55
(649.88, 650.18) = 20.66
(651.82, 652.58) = 21.1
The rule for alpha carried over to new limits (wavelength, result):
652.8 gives 19.24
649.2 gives 18.35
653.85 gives 18.8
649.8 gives 17.44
